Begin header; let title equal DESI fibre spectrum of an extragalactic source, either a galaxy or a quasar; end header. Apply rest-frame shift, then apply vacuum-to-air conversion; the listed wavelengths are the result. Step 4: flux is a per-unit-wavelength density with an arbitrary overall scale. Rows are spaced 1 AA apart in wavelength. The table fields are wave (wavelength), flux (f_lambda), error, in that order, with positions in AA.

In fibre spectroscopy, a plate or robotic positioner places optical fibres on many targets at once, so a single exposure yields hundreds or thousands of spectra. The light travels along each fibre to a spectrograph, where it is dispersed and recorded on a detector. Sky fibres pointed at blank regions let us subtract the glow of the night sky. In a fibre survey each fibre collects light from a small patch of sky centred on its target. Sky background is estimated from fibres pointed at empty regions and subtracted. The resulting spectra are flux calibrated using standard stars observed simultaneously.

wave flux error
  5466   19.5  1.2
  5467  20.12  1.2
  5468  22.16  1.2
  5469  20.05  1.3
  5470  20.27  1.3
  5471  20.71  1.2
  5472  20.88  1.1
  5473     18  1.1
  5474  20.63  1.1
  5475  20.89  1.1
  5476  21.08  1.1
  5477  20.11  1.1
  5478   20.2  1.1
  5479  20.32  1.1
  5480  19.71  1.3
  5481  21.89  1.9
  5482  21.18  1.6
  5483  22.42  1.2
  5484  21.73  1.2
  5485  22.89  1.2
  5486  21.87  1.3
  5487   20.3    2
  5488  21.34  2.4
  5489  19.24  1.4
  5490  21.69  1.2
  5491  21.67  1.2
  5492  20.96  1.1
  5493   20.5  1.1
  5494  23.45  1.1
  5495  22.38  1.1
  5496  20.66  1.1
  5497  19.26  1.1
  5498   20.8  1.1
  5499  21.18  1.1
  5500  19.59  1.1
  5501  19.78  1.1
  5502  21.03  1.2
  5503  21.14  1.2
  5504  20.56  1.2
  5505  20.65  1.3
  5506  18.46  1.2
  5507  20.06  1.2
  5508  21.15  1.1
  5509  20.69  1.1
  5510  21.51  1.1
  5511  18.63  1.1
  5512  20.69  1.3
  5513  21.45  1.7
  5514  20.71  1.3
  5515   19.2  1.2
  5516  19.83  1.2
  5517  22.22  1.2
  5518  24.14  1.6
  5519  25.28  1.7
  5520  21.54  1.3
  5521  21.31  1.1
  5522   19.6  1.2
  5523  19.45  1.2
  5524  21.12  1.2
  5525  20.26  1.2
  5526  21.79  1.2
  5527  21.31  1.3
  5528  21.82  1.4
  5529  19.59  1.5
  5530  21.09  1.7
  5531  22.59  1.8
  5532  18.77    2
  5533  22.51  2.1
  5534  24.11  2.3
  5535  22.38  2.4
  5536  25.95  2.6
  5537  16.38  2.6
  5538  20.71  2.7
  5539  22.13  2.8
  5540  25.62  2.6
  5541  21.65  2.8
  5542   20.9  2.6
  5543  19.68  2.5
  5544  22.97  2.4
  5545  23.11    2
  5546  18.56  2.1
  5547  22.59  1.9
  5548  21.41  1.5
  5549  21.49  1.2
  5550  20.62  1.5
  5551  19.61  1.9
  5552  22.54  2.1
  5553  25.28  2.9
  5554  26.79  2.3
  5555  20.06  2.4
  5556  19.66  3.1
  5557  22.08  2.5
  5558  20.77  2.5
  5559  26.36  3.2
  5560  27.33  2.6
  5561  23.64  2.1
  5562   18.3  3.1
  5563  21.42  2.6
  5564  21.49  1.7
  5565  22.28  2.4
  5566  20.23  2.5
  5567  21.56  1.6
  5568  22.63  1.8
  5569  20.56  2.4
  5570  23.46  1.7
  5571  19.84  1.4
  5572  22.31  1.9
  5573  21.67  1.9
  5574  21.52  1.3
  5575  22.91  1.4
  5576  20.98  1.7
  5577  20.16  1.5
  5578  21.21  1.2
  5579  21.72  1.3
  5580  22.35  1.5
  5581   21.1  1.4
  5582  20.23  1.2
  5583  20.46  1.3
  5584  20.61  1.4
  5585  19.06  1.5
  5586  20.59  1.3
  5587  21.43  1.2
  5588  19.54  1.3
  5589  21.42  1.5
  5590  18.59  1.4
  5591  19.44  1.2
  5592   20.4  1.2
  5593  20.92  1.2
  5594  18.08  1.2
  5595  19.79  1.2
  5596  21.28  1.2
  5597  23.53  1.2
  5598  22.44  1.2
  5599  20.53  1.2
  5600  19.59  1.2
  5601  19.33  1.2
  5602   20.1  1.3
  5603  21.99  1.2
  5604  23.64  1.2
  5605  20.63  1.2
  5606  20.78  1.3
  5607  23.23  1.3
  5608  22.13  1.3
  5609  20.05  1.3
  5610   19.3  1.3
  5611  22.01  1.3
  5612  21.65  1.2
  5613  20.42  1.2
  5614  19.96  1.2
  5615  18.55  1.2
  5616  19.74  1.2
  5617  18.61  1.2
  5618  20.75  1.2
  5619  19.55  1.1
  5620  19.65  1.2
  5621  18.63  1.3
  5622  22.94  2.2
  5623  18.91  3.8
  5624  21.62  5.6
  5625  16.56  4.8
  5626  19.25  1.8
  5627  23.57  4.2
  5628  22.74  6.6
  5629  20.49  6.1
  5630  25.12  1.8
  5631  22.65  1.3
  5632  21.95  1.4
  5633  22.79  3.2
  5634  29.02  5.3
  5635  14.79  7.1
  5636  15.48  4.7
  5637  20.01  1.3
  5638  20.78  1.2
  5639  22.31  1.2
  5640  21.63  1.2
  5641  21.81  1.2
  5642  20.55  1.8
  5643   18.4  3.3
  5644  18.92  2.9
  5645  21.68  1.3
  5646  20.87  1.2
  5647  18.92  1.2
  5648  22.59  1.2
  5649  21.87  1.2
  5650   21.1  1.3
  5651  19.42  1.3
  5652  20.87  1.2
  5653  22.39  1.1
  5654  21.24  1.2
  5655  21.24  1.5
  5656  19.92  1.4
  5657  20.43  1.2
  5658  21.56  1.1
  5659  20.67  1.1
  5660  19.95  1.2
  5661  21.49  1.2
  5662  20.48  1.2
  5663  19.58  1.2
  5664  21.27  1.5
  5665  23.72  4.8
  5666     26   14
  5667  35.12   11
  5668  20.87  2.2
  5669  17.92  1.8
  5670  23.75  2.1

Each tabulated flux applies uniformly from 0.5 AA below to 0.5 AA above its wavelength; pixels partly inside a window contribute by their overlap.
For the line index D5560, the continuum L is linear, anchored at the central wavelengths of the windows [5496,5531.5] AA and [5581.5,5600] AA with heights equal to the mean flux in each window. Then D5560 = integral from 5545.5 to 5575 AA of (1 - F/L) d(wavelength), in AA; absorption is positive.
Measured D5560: -1.94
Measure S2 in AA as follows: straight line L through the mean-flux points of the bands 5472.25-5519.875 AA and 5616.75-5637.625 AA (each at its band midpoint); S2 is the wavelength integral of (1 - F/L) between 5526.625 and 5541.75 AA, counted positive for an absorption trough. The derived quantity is -0.6 AA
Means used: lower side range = 20.9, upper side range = 20.7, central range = 21.8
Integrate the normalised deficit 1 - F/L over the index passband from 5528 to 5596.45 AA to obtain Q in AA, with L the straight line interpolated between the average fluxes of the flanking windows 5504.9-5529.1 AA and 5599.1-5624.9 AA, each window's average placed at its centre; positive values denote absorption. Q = -2.4 AA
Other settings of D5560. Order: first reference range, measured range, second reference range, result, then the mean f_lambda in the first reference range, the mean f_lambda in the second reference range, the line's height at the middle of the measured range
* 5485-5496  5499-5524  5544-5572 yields 0.9 AA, 21.4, 22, 21.6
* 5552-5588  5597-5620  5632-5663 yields 0.6 AA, 21.8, 20.8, 21.3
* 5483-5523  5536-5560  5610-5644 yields -1.3 AA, 21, 20.6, 20.9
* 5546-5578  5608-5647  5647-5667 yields 2.0 AA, 21.9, 21.6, 21.7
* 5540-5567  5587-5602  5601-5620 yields 0.5 AA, 22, 20.7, 21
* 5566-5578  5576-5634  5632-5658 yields 1.0 AA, 21.5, 20.8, 21.2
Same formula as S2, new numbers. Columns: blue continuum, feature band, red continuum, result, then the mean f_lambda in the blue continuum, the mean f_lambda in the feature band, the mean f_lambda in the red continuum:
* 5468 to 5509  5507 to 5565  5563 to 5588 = -1.67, 20.8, 21.6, 21.2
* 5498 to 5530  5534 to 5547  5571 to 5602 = -0.62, 20.8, 21.8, 20.7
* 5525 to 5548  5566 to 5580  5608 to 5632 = -0.25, 21.6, 21.6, 20.6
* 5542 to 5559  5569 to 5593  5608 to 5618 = 0.13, 21.8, 20.9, 20.2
